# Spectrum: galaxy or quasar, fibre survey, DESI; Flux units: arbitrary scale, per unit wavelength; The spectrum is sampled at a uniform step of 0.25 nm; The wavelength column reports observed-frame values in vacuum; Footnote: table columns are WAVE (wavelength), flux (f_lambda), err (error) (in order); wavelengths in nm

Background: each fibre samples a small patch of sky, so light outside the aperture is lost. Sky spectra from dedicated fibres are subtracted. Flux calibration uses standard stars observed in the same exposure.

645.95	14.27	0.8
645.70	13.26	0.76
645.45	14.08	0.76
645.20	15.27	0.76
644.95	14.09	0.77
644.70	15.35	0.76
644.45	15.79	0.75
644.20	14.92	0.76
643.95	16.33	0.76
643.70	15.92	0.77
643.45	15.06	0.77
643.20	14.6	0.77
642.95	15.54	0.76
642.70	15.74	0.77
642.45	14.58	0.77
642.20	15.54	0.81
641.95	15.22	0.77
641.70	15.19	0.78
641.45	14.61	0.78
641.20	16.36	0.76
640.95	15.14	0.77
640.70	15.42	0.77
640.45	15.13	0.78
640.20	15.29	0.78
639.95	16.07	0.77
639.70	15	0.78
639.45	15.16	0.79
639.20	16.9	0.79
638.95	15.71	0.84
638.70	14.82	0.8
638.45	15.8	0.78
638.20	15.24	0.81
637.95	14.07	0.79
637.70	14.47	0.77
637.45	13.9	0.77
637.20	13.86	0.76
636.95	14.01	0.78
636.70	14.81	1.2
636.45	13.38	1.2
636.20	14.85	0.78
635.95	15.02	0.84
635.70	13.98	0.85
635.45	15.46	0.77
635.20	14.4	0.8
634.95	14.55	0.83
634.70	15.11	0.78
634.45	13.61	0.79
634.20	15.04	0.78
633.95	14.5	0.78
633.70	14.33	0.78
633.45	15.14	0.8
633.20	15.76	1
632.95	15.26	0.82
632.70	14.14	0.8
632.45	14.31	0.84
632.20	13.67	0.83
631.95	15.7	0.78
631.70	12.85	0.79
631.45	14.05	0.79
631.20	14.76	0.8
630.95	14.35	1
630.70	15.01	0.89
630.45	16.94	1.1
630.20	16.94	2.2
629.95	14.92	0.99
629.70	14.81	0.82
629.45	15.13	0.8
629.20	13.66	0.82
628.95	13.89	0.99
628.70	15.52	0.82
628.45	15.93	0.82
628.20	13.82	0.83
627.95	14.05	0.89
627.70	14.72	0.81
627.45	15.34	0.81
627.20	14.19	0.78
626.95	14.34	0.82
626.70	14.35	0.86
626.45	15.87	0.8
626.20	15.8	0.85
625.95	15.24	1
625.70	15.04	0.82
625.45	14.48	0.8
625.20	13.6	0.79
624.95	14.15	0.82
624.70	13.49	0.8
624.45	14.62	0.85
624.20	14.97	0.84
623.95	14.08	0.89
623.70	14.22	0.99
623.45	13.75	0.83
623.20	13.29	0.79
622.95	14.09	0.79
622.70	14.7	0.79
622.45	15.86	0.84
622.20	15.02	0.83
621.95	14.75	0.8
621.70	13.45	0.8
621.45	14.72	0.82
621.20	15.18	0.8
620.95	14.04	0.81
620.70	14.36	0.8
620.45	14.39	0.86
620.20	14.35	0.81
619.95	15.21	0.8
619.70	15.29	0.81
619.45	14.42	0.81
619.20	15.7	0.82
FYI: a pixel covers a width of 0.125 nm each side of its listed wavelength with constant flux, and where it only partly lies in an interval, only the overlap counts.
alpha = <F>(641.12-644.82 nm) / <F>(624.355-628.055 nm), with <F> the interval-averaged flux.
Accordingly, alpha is 1.05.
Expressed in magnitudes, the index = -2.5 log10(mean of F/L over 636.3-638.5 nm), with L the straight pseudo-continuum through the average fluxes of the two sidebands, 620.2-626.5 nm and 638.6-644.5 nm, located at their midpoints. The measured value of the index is 0.063 mag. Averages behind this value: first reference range 14.5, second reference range 15.4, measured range 14.4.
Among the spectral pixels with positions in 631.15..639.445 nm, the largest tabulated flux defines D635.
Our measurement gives 16.9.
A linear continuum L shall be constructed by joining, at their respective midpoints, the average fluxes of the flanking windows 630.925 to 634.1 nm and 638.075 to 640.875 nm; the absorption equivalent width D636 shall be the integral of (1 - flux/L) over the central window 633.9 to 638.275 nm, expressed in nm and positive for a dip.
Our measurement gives 0.17 nm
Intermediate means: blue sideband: 14.5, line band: 14.4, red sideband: 15.5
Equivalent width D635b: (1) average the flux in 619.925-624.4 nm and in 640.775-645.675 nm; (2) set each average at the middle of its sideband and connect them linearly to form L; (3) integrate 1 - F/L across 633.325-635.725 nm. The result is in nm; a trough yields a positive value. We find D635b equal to 0.040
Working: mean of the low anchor 14.5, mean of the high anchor 15.2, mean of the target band 14.6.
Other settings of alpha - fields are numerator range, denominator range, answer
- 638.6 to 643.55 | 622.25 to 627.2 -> 1.06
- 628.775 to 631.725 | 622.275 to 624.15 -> 1.04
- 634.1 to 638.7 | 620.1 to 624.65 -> 1.01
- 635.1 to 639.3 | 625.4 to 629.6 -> 1.00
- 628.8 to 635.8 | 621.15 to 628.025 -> 1.01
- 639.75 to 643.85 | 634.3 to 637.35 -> 1.06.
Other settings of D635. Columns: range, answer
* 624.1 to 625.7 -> 15.04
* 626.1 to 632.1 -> 16.94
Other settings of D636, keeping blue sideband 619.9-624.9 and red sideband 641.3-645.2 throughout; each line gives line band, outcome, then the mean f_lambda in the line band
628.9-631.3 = -0.06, 15.1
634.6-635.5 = 0.01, 14.8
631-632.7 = 0.06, 14.2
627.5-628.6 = 0.00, 14.7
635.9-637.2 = 0.06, 14.3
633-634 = -0.01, 15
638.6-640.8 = -0.06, 15.5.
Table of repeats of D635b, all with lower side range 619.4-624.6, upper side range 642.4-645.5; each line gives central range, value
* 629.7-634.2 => -0.01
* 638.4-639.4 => -0.05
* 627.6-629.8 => 0.02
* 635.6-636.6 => 0.04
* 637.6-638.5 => 0.01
